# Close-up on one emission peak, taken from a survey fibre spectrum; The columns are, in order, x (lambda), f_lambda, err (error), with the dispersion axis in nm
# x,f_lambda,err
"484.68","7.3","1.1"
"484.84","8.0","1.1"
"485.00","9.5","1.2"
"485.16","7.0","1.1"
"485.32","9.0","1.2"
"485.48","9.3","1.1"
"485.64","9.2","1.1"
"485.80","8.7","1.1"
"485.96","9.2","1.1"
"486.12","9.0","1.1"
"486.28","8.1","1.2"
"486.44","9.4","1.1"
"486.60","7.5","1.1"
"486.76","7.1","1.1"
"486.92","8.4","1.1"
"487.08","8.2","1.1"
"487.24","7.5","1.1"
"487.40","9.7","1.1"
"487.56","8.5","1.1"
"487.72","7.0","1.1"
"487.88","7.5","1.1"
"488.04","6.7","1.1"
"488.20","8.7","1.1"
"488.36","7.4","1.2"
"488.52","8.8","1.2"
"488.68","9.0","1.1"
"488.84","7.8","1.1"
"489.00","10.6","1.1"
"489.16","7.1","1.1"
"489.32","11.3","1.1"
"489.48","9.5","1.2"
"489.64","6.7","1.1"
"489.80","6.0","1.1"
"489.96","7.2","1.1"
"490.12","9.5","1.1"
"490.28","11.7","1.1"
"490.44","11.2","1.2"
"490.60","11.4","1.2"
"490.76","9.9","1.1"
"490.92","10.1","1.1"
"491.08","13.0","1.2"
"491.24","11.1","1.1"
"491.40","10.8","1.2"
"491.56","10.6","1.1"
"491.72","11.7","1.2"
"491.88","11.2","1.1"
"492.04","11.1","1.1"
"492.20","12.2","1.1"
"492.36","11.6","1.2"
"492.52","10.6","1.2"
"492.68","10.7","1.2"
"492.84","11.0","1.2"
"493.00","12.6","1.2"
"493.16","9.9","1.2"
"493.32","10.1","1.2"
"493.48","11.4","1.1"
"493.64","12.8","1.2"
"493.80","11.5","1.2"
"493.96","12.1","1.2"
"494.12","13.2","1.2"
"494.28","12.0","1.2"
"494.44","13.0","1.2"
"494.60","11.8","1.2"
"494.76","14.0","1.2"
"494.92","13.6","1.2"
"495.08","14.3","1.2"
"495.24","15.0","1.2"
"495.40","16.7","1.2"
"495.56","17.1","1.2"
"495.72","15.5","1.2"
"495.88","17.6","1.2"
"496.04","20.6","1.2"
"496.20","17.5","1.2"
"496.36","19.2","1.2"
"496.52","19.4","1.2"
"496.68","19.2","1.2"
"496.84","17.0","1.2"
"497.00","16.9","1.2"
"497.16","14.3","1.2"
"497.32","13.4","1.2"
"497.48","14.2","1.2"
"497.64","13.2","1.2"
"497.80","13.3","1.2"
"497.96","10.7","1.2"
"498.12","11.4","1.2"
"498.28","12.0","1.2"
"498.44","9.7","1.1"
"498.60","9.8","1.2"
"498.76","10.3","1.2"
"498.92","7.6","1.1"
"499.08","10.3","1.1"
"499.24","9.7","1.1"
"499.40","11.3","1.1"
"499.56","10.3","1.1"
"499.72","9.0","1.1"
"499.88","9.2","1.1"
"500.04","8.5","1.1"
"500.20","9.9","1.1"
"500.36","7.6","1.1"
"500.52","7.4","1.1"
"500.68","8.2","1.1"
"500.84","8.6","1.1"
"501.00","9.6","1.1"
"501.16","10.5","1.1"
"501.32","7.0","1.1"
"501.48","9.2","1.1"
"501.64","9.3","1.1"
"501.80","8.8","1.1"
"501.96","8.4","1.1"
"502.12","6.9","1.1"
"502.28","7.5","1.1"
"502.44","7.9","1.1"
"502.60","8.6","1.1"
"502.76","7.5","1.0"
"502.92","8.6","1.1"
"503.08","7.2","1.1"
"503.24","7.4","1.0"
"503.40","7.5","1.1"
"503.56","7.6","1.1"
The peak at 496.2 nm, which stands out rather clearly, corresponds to C III]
